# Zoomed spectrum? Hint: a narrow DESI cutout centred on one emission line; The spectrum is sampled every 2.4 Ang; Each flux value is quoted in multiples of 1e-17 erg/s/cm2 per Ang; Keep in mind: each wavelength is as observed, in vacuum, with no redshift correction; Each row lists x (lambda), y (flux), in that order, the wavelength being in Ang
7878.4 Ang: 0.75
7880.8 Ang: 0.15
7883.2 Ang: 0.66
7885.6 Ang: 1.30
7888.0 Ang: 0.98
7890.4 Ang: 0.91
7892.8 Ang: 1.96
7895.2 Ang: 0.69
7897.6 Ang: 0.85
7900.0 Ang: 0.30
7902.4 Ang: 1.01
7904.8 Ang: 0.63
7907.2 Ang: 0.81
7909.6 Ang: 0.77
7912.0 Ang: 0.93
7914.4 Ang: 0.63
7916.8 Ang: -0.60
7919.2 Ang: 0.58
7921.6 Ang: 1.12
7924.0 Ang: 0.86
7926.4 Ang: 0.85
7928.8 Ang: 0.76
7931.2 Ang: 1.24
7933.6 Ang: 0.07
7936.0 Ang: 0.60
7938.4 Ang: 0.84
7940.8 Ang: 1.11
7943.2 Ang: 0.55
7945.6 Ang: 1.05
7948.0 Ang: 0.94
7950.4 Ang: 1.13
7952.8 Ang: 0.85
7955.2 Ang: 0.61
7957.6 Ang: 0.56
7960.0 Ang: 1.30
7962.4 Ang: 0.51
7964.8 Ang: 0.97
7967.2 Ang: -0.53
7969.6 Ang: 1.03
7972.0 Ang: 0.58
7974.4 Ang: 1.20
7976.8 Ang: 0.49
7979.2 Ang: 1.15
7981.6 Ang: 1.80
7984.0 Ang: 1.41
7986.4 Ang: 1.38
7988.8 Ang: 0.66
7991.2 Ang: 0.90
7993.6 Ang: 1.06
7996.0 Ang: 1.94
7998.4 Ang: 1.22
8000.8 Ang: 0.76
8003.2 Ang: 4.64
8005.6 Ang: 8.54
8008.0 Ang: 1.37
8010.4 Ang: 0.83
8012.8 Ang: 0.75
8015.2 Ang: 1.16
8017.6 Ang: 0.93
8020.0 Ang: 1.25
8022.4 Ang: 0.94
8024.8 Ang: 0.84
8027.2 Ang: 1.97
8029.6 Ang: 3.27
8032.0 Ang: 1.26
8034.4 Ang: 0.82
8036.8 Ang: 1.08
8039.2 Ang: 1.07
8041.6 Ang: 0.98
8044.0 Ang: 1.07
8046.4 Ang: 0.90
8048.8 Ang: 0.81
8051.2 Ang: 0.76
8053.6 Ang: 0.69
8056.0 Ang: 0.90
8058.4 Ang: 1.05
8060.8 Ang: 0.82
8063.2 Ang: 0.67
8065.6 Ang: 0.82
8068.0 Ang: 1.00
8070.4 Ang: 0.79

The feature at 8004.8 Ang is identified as H-alpha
